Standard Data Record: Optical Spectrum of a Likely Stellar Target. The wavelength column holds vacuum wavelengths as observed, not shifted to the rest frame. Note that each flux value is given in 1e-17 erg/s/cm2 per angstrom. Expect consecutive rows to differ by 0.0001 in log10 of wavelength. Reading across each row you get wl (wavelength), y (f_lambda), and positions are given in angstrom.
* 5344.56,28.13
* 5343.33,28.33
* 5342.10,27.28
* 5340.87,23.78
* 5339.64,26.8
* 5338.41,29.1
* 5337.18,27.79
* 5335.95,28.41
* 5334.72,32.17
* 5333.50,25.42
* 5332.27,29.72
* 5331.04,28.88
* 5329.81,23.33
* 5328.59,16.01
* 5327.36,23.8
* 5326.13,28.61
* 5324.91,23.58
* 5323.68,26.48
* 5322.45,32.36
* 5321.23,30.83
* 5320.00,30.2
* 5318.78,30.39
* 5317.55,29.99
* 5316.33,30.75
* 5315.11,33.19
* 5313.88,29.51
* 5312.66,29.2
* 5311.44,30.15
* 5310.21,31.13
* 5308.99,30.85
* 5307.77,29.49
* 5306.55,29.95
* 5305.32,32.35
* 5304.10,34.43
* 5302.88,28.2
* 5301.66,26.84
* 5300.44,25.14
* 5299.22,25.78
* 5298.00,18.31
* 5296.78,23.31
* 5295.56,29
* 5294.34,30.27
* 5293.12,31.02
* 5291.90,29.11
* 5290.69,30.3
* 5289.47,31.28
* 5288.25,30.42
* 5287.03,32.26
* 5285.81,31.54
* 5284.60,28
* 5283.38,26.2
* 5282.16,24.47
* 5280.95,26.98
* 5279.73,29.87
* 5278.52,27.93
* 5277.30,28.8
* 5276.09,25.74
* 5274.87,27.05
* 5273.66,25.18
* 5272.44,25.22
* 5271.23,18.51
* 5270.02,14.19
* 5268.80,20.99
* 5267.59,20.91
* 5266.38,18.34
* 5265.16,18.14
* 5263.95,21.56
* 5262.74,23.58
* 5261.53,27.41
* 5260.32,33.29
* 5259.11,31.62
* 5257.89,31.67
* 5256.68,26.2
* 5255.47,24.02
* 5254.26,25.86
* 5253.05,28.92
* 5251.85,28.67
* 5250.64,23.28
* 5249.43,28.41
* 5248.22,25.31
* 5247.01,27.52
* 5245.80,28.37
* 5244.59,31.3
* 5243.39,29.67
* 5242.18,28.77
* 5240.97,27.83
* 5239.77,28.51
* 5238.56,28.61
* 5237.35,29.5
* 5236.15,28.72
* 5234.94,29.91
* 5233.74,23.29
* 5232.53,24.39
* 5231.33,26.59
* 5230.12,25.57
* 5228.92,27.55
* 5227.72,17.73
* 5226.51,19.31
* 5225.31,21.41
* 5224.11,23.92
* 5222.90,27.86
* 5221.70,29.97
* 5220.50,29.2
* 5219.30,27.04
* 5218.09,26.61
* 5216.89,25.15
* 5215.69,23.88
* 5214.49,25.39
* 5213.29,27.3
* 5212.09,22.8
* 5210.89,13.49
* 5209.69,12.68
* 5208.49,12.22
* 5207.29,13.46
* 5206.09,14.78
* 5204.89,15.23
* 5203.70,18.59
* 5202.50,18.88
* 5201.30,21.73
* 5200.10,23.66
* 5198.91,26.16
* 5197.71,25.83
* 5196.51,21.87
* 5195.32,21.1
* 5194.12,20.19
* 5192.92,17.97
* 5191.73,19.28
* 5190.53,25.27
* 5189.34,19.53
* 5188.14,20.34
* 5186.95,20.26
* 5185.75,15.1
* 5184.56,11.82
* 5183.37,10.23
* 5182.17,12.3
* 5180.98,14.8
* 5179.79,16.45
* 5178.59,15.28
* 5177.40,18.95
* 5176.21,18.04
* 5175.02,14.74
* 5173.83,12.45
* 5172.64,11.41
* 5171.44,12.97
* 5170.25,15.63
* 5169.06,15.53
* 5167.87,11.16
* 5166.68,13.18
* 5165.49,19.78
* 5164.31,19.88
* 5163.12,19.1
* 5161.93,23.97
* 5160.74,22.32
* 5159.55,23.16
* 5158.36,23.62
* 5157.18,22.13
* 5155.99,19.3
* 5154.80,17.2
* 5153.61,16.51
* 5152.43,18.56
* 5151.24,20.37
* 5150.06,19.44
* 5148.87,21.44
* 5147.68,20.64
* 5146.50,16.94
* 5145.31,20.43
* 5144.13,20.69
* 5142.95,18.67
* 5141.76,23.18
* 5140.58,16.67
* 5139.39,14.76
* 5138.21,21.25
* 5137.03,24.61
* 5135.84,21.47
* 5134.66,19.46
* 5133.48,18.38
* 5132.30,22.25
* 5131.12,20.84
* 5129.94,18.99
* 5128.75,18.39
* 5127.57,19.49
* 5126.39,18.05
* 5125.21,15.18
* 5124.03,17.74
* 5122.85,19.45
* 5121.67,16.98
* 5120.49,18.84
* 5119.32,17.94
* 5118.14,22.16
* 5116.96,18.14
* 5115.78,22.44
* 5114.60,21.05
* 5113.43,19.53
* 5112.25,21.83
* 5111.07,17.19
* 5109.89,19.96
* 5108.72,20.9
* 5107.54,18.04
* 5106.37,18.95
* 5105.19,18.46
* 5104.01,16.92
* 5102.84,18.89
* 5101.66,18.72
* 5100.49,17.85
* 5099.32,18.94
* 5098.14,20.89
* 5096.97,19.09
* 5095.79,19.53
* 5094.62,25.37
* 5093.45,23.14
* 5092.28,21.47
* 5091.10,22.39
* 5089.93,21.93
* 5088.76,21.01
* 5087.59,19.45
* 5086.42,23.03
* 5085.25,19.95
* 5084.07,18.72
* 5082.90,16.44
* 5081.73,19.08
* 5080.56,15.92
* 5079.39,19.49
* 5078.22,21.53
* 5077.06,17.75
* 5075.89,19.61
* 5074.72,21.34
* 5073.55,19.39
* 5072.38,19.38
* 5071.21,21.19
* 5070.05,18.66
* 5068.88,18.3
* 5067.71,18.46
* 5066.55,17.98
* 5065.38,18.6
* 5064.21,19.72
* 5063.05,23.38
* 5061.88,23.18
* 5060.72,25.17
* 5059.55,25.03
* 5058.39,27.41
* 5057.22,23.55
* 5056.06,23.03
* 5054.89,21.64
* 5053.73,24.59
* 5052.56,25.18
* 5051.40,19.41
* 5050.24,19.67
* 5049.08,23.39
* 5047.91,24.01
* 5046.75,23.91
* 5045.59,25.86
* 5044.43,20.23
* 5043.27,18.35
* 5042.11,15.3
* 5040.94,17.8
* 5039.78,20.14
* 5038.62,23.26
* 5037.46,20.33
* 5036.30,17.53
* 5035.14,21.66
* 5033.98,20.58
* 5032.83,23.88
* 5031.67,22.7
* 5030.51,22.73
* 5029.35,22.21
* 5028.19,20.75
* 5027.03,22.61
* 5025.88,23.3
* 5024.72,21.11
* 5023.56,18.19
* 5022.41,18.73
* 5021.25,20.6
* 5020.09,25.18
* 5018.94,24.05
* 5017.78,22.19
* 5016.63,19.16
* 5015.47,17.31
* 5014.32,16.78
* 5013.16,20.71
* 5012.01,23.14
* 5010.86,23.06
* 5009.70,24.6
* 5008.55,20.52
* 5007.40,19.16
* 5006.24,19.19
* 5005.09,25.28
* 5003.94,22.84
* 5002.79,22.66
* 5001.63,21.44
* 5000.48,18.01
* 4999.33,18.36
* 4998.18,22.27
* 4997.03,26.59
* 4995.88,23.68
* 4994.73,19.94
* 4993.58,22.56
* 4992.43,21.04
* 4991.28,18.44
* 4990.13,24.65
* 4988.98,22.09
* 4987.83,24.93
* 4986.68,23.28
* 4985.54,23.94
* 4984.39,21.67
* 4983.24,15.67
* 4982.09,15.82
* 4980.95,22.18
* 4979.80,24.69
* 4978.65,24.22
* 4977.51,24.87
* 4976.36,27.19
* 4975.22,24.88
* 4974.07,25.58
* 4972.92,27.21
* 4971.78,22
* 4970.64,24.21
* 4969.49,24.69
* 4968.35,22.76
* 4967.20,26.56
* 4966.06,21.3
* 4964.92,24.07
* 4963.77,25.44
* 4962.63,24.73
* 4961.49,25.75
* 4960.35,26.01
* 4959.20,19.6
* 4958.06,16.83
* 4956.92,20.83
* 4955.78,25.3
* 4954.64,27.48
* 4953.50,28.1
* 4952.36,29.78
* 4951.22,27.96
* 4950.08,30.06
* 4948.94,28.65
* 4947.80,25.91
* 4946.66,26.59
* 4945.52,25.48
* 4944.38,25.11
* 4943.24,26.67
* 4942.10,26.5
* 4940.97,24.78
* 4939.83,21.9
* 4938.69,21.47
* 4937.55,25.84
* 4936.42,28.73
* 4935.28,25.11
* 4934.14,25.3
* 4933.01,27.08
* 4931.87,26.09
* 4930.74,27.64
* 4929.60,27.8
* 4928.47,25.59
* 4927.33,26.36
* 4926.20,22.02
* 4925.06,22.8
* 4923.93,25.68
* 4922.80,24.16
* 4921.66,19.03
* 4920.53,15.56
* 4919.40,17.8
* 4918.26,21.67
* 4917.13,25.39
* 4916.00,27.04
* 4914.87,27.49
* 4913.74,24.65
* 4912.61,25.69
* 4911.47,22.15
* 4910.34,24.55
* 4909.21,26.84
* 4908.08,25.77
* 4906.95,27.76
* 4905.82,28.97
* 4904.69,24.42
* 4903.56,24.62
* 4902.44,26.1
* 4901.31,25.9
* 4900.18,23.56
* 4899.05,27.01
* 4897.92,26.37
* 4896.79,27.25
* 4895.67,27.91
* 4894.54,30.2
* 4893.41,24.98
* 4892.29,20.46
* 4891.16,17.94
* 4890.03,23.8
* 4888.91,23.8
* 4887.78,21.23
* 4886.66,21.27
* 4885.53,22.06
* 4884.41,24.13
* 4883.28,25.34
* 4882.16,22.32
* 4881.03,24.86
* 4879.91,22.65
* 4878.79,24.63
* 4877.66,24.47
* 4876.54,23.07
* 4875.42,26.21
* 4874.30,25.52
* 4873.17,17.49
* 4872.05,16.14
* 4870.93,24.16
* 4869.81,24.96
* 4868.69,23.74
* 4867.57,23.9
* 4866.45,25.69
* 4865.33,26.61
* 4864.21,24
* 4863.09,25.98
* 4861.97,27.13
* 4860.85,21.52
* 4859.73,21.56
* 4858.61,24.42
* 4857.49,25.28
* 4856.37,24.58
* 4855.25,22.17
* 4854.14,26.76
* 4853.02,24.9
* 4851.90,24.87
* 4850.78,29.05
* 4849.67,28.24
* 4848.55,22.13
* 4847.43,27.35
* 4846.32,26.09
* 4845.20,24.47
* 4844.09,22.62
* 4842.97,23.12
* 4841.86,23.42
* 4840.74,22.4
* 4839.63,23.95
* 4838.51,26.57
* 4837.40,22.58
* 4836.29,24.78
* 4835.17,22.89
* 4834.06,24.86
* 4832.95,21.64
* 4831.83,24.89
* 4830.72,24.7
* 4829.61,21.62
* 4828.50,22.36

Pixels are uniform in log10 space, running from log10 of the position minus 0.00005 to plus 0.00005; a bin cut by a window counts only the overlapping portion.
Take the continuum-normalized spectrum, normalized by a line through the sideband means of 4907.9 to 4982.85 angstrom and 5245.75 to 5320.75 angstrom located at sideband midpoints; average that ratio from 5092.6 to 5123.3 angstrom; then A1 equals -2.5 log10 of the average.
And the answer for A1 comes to 0.30 mag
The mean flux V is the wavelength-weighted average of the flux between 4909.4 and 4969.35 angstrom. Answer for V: 24.8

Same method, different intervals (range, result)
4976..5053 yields 21.6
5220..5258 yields 26.7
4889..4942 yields 24.8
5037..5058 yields 21.7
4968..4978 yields 24.9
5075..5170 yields 19.5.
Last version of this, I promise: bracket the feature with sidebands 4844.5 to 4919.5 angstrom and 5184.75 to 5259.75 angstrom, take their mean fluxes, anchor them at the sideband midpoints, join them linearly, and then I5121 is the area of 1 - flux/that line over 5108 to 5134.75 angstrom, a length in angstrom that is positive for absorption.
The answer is 5.3 angstrom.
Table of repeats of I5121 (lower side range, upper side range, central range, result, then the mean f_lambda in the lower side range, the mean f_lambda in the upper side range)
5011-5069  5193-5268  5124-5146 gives 3.2 angstrom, 21.5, 24.3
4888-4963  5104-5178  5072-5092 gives 0.7 angstrom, 25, 18.9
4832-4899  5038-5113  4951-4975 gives -2.2 angstrom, 24.1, 20.6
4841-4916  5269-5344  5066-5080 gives 3.5 angstrom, 24.5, 27.8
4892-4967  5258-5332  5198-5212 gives 4.7 angstrom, 25.1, 27.2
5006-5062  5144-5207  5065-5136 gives 2.0 angstrom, 21.7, 18.4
